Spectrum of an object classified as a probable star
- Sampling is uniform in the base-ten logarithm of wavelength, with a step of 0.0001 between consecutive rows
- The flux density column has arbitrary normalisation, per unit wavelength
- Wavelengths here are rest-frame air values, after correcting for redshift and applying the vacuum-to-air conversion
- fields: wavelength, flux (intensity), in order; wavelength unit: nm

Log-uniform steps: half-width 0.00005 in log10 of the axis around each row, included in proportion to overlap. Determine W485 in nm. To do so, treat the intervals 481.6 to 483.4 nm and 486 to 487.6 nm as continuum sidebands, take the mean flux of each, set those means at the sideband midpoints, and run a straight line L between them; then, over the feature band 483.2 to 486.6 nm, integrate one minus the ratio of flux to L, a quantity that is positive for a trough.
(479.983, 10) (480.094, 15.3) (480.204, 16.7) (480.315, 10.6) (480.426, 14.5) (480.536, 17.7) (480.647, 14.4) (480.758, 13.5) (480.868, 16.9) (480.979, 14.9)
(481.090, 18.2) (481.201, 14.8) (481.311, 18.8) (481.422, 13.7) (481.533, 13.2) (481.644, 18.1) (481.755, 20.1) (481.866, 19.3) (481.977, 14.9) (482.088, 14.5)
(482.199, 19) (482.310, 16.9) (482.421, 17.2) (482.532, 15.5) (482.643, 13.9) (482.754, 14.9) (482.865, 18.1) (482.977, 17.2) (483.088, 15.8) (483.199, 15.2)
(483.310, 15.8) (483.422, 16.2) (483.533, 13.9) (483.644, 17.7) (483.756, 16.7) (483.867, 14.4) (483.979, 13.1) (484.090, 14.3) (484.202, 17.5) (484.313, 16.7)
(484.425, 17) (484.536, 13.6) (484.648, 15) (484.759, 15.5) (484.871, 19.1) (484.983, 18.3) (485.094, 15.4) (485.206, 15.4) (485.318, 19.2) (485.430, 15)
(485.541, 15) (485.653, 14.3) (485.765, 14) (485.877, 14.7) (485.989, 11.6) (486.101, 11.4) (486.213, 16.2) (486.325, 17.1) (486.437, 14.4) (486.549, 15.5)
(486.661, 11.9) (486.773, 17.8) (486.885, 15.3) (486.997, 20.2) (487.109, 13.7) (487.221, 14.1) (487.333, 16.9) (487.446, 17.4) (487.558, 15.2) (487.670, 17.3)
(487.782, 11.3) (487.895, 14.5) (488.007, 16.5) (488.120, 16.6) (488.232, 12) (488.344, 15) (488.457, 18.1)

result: 0.10 nm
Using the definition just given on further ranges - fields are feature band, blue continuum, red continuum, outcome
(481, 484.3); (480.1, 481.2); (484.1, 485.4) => -0.07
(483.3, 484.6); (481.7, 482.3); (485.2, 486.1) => 0.03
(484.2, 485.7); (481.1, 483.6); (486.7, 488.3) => -0.02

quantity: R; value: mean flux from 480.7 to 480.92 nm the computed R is 15.2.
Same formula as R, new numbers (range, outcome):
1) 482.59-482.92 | 15.7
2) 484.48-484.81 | 14.7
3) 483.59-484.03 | 15.5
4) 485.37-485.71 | 14.8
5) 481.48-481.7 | 15.7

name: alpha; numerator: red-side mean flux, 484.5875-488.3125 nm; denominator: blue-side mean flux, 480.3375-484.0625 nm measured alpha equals 1.0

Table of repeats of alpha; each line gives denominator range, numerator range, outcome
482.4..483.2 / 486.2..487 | 0.99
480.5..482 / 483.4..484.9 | 0.96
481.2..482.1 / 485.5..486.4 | 0.86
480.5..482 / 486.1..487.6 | 0.96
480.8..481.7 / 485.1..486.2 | 0.91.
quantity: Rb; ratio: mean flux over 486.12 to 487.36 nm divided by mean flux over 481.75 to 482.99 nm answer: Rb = 0.9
